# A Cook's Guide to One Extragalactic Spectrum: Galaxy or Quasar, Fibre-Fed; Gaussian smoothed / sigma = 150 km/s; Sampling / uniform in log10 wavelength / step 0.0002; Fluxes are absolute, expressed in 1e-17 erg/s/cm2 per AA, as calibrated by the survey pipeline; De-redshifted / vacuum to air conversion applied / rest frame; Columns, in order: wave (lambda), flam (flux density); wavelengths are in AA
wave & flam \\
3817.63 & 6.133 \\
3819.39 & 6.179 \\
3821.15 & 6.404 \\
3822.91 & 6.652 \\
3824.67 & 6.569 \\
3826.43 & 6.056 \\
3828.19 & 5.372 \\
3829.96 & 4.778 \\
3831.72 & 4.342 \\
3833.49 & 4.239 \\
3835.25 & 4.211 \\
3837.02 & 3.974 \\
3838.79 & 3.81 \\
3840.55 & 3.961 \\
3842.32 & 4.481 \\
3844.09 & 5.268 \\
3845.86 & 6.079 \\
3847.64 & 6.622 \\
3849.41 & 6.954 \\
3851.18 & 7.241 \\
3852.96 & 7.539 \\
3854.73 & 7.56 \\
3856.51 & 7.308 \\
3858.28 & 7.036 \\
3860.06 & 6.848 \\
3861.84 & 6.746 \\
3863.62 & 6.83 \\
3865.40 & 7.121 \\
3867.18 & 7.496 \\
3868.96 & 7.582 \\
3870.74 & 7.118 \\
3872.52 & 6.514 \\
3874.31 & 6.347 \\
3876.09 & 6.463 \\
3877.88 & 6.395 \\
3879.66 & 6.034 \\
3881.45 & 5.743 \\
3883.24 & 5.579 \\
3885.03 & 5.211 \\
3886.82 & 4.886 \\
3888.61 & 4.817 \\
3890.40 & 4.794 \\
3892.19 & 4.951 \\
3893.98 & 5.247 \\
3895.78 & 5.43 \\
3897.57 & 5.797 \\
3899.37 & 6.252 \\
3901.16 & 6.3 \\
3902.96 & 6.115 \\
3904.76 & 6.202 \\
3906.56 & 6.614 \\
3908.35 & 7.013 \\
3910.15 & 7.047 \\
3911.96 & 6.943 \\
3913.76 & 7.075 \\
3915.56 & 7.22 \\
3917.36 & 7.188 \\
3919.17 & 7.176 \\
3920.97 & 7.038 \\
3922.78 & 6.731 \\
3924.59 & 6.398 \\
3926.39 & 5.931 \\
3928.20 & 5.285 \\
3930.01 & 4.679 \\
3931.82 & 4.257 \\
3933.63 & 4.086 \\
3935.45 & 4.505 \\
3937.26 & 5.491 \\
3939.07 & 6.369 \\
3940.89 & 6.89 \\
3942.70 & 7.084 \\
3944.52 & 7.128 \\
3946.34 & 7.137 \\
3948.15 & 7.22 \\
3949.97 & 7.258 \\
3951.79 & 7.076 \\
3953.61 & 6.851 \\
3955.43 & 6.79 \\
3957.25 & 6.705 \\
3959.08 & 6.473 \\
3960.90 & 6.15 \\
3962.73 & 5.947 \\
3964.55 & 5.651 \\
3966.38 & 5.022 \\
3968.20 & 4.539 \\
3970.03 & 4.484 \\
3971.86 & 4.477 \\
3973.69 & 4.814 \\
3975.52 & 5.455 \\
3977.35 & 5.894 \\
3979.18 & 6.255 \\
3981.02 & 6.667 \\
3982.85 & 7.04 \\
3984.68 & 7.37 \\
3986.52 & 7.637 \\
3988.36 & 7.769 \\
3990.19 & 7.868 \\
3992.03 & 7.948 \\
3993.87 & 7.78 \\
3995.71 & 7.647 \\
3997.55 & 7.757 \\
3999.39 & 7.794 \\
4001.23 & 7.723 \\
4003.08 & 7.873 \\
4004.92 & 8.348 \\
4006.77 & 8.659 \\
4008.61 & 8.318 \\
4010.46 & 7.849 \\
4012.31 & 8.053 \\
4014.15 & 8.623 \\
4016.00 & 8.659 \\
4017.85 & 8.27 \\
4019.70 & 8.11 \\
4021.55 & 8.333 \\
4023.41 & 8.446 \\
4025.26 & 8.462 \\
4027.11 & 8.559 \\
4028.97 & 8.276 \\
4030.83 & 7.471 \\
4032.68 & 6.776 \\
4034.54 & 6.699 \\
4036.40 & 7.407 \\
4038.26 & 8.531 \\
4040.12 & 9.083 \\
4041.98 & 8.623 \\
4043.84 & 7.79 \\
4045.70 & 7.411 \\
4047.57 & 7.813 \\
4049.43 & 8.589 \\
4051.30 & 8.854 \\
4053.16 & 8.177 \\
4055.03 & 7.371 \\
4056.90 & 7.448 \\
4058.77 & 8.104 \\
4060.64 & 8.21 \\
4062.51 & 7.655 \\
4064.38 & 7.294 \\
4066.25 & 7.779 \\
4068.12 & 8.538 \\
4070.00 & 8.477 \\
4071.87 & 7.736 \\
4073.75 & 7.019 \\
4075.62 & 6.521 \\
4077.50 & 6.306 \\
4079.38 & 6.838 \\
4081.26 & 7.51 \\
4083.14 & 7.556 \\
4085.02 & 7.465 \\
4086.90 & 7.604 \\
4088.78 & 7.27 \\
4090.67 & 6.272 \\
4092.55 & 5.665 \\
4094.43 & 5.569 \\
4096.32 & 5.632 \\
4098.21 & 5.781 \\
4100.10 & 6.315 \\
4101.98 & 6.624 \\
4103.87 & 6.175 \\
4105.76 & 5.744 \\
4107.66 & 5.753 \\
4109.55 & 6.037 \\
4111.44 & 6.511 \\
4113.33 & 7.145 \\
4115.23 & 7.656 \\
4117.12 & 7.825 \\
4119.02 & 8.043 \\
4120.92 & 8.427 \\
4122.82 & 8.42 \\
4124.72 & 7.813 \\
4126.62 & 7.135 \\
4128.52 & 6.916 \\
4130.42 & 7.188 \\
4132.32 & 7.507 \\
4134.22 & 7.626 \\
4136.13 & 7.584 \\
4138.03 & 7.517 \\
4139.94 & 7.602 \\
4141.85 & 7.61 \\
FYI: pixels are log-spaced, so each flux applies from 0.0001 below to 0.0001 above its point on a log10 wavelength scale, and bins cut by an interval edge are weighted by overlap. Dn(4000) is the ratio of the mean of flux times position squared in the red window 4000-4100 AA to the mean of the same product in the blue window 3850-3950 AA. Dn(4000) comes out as 1.3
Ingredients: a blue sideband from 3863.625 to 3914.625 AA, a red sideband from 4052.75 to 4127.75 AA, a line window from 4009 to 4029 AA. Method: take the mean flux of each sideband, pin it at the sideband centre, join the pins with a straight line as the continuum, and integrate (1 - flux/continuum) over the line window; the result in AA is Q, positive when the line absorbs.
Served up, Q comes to -4.5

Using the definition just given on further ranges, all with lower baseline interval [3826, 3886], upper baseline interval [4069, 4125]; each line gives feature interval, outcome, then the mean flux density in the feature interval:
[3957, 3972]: 2.17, 5.49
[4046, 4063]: -3.15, 8.01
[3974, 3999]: -2.34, 7.12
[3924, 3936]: 2.47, 5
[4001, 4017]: -4.05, 8.26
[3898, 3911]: -0.57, 6.48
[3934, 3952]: -0.50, 6.52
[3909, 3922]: -1.76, 7.09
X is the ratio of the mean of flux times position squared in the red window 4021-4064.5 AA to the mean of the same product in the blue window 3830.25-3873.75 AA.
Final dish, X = 1.4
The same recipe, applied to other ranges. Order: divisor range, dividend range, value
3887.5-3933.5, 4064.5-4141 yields 1.29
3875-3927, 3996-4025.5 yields 1.40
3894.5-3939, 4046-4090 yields 1.35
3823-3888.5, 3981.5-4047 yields 1.44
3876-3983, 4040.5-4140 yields 1.31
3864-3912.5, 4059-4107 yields 1.25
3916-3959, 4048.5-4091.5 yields 1.28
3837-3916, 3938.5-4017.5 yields 1.18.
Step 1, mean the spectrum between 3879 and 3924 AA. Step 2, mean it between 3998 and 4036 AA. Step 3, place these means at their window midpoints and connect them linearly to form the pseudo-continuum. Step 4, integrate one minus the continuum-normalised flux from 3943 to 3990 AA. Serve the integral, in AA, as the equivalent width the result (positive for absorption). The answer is 5.6 AA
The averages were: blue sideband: 6.14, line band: 6.35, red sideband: 8.05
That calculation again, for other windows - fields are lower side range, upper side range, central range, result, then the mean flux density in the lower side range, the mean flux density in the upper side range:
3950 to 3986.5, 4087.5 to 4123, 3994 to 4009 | -4.34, 6.05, 6.65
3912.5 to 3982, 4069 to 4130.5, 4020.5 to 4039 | -3.79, 6.09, 6.94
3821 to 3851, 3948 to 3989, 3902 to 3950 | -3.58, 5.3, 6.21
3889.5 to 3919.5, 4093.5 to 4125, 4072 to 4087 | -0.91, 6.3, 6.77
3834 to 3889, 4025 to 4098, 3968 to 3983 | 3.12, 6.12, 7.52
